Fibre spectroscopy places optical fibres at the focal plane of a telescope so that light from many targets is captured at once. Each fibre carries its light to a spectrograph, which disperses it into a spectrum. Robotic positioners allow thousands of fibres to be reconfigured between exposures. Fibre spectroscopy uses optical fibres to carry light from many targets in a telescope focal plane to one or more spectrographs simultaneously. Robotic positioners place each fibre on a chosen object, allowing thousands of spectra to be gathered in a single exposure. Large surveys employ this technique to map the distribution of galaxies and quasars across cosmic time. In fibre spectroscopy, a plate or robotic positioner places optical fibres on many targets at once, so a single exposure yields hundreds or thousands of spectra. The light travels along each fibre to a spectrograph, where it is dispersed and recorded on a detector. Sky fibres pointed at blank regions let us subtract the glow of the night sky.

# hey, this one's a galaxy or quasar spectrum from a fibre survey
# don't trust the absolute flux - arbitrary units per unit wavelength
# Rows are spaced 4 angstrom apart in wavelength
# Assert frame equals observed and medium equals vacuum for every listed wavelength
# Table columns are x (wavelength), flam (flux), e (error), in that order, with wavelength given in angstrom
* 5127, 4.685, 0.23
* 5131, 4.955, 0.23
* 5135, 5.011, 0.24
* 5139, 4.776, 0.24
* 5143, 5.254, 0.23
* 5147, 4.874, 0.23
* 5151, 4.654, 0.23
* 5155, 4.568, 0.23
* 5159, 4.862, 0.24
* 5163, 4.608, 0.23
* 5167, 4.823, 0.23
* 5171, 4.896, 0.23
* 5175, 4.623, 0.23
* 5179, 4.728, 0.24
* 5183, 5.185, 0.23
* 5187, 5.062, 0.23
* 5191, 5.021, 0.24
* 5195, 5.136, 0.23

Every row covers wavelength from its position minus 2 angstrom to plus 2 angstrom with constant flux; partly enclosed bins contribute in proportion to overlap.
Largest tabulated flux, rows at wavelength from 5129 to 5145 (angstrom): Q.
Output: 5.254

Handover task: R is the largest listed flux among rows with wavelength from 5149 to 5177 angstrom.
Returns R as 4.896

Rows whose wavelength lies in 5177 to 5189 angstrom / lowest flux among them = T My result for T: 4.728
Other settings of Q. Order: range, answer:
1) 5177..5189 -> 5.185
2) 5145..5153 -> 4.874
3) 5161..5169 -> 4.823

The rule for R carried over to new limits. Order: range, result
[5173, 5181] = 4.728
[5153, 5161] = 4.862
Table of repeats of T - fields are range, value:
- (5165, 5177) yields 4.623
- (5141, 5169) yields 4.568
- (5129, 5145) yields 4.776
